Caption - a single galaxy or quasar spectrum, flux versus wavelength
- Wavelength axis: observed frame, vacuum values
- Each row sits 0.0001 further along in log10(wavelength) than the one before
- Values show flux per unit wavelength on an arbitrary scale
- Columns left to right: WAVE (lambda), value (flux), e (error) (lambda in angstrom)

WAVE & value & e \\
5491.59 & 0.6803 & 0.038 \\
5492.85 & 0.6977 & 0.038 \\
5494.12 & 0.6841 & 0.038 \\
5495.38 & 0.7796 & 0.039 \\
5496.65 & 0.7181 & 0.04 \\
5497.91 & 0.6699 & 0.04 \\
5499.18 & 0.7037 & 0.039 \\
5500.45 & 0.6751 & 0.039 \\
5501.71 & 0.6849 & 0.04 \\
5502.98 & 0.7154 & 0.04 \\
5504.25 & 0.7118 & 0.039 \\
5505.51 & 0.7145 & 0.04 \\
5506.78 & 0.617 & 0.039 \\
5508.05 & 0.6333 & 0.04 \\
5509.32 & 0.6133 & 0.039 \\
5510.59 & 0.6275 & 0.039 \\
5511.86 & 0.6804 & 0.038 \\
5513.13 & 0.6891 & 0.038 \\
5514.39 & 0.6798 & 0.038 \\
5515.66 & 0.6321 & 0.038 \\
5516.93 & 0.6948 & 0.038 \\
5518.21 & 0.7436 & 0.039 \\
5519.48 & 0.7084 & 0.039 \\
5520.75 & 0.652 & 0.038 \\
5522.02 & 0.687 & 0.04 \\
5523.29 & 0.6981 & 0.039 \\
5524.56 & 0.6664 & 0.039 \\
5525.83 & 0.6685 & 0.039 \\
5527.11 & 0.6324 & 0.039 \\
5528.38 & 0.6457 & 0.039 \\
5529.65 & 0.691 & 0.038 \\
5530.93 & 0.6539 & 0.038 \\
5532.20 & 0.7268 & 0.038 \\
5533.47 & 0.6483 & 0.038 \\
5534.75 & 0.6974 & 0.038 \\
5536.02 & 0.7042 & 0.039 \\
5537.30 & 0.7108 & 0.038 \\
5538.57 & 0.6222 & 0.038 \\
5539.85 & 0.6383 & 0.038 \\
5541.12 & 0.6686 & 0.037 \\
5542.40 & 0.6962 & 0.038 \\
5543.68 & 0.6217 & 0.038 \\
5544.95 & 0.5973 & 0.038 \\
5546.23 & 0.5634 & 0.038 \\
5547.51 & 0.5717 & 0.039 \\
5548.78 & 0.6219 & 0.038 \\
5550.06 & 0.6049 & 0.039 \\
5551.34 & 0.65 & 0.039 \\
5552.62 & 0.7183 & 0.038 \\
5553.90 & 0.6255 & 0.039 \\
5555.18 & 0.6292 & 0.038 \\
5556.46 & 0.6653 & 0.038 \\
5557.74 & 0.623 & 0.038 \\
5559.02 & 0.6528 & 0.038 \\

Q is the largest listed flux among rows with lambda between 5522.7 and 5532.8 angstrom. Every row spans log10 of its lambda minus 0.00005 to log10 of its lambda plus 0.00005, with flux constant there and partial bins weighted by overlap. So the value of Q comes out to 0.7268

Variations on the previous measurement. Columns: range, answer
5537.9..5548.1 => 0.6962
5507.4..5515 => 0.6891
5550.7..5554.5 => 0.7183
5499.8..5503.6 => 0.7154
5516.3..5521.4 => 0.7436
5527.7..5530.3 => 0.691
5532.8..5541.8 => 0.7108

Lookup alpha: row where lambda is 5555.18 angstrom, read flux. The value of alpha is 0.6292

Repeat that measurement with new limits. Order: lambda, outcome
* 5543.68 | 0.6217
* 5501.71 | 0.6849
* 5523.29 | 0.6981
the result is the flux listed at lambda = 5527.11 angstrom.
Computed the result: 0.6324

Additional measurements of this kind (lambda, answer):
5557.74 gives 0.623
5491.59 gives 0.6803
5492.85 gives 0.6977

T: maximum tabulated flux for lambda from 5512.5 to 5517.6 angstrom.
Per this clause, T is 0.6948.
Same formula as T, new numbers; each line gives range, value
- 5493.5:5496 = 0.7796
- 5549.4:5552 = 0.65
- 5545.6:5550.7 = 0.6219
